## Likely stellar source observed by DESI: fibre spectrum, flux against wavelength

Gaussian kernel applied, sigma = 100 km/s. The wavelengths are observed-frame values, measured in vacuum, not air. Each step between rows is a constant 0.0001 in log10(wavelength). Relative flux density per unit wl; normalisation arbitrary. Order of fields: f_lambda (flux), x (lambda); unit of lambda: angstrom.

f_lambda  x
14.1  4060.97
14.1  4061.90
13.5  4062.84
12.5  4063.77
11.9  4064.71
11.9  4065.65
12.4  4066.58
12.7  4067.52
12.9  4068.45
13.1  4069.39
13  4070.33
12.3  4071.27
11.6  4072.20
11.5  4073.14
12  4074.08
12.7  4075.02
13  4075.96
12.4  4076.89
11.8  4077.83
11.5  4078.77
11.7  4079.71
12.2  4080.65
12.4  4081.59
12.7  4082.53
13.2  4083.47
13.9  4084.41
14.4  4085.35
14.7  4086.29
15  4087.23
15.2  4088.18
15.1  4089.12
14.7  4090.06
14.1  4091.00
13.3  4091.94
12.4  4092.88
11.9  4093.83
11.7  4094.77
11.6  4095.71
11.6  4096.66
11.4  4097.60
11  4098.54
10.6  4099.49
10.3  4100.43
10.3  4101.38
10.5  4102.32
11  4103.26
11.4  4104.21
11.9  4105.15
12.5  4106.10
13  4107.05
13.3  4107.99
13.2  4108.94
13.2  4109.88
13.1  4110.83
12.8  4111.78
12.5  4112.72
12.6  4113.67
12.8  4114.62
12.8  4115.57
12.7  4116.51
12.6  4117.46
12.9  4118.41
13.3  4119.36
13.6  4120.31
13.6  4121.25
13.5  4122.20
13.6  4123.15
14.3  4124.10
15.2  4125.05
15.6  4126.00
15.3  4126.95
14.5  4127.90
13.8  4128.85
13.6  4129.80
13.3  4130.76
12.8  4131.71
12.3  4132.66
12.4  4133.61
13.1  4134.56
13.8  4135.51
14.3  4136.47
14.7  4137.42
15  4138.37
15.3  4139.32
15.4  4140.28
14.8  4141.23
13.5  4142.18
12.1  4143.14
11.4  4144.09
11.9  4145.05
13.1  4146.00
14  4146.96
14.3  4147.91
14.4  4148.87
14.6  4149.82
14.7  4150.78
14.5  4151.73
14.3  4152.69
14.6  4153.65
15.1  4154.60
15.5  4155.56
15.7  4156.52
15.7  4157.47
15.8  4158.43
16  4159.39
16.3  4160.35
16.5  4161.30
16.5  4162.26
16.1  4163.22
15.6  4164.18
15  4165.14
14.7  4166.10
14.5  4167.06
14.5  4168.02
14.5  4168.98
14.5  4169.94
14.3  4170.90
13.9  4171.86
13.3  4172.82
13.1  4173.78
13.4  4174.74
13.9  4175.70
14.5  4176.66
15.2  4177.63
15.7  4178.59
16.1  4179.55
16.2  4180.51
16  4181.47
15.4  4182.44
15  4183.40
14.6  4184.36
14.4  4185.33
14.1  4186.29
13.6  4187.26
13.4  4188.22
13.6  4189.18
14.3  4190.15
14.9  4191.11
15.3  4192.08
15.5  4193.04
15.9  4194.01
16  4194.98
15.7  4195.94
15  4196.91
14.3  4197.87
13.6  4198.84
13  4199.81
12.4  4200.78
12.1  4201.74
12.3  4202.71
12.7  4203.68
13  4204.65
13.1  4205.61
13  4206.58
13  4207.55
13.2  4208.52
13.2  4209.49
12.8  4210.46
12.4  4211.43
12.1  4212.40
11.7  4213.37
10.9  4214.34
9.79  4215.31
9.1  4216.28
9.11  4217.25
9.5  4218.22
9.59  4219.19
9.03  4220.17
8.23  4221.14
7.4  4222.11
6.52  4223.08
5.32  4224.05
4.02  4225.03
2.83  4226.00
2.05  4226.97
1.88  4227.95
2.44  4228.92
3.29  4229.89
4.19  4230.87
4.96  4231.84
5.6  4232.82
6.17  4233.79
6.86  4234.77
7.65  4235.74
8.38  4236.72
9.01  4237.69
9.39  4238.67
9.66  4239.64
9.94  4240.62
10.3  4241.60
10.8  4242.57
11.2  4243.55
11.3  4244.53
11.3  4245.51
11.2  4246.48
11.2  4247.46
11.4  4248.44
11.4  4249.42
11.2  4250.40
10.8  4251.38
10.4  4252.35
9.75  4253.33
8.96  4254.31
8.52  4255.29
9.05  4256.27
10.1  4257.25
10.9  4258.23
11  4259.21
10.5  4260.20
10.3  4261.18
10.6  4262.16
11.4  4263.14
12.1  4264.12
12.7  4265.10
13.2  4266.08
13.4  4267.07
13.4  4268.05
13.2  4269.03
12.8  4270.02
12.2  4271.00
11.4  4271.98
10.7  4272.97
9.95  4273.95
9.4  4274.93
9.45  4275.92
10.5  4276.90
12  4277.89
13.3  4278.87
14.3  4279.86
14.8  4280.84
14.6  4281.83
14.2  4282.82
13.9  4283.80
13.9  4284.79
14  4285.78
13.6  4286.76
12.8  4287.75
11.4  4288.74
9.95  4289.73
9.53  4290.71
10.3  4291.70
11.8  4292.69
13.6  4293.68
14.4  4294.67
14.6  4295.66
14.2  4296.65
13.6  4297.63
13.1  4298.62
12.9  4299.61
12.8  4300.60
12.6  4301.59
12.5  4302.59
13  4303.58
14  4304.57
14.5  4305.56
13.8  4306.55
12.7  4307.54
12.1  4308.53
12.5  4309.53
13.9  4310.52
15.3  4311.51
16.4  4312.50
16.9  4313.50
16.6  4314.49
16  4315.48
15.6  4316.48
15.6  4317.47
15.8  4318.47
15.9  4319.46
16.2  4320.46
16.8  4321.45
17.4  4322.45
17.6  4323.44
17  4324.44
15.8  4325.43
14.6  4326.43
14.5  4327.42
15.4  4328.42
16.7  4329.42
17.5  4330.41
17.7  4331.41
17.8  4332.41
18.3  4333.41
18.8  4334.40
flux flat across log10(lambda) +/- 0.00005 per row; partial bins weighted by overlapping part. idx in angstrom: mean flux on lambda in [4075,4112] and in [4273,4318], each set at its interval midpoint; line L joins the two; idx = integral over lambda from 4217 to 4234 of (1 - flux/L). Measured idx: 9.7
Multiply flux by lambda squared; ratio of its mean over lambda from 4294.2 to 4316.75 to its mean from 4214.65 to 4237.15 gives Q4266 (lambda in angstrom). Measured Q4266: 2.3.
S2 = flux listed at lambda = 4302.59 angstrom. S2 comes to 12.5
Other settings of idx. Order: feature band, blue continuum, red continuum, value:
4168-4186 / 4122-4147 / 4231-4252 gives -3.89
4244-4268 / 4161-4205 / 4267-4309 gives 4.06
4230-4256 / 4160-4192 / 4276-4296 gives 8.33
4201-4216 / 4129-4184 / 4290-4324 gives 2.19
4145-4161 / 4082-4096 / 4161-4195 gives -0.40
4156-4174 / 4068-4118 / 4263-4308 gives -3.59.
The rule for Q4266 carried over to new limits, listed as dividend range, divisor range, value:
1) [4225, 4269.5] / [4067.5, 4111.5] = 0.79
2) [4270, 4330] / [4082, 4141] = 1.14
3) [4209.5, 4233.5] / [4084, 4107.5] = 0.63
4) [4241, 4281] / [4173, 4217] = 0.85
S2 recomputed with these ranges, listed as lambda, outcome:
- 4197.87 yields 14.3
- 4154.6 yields 15.1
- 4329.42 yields 16.7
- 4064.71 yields 11.9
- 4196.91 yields 15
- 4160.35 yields 16.3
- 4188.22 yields 13.4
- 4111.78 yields 12.8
